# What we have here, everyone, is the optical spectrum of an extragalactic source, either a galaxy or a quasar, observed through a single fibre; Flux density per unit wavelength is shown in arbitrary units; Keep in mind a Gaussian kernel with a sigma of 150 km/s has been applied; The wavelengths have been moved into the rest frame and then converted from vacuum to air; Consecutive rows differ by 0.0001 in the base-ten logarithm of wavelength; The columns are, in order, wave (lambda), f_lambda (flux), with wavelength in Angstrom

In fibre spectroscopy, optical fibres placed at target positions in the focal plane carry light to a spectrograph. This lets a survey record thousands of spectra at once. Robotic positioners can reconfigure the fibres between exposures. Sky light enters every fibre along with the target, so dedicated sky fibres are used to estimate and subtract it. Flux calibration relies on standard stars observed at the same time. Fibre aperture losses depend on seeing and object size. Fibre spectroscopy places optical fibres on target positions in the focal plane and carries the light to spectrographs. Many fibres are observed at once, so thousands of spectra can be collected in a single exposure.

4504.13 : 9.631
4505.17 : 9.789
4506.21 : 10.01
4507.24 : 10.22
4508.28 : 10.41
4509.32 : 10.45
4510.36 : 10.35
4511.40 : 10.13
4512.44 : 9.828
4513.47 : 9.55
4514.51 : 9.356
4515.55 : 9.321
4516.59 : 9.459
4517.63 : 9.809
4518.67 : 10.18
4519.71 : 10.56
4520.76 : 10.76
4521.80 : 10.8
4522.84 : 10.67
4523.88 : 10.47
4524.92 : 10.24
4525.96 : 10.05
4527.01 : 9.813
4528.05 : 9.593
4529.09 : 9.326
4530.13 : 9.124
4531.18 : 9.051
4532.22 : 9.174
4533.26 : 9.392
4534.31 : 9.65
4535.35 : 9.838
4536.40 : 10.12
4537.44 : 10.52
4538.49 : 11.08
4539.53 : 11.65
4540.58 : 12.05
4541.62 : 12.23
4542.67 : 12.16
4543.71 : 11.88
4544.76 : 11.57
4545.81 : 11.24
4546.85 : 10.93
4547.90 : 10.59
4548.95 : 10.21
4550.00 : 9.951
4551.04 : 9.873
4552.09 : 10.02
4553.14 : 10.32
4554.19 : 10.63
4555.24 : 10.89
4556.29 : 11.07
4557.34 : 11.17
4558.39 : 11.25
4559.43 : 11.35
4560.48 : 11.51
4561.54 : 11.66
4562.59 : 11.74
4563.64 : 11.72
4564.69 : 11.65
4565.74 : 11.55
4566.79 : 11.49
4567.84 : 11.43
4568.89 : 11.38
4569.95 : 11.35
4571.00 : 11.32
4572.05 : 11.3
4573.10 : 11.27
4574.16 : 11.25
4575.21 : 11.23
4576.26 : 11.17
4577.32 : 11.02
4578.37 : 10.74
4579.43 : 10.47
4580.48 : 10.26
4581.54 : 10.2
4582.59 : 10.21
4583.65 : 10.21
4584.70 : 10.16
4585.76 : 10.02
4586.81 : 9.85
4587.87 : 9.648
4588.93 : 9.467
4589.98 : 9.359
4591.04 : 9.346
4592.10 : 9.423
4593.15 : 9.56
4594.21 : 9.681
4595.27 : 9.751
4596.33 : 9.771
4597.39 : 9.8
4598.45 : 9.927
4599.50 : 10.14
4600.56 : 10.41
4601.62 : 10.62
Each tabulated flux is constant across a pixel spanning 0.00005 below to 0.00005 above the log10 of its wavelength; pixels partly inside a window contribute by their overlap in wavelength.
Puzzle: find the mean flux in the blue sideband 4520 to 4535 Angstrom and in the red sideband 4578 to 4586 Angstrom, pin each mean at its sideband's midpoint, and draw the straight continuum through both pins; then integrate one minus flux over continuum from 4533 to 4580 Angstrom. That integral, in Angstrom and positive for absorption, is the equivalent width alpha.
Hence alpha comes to -4.5 Angstrom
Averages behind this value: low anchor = 9.87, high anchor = 10.3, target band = 11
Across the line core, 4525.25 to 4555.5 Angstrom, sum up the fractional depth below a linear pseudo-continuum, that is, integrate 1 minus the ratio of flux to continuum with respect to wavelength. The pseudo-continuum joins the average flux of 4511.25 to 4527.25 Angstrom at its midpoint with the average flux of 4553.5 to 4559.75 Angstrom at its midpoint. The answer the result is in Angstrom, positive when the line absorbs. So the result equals 0.5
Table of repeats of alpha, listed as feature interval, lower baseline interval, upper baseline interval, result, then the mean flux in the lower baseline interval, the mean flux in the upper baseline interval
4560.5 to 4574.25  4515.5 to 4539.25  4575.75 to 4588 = -1.6 Angstrom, 9.99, 10.3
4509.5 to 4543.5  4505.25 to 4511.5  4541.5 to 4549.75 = 1.6 Angstrom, 10.2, 11.3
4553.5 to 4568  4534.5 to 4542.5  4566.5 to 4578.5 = -0.2 Angstrom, 11.1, 11.3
